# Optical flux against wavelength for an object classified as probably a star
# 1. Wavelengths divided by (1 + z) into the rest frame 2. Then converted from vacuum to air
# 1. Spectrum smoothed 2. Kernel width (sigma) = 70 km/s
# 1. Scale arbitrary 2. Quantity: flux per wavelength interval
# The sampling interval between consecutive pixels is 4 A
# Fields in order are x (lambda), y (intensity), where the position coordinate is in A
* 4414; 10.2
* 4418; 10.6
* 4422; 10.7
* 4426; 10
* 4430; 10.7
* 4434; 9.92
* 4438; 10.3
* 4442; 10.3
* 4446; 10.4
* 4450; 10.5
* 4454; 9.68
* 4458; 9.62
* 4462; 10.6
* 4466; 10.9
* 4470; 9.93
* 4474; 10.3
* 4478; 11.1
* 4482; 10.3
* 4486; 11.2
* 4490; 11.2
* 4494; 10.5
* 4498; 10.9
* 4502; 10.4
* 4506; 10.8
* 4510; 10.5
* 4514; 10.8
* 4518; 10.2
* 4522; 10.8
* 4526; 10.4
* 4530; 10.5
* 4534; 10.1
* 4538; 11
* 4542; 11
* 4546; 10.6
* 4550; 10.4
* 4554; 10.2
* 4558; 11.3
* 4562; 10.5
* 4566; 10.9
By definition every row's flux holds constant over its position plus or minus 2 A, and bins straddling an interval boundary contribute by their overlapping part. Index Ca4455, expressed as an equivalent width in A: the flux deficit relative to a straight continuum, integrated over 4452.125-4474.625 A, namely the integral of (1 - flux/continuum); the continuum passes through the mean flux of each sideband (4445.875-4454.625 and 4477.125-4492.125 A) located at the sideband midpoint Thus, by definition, 0.7 A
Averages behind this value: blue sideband 10.2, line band 10.2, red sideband 10.9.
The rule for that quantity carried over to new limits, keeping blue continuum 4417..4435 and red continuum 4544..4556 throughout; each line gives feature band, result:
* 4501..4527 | -0.4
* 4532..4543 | -0.3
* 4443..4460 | 0.5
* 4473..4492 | -0.8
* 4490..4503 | -0.4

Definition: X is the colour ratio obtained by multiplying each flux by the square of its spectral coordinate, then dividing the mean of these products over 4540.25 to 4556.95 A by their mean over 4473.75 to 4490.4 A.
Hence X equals 1.01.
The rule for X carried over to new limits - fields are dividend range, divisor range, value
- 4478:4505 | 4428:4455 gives 1.07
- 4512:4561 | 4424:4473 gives 1.08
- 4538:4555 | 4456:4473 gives 1.07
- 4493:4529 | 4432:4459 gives 1.08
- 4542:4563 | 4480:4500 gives 1.01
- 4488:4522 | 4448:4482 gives 1.05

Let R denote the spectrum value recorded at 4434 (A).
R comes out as 9.92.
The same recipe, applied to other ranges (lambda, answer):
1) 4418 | 10.6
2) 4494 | 10.5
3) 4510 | 10.5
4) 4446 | 10.4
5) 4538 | 11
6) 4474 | 10.3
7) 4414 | 10.2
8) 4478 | 11.1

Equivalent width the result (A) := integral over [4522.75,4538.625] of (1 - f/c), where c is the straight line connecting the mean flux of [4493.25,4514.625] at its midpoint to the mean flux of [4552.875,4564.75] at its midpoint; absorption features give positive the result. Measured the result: 0.3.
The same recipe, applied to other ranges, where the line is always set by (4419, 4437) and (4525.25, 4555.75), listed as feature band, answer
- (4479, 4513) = -0.9 A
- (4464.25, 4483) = -0.2 A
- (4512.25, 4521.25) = 0.0 A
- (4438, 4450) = 0.0 A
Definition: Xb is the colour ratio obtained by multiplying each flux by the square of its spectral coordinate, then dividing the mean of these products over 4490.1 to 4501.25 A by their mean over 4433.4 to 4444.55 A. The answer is 1.08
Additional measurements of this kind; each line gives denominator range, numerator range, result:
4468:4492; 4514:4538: 1.00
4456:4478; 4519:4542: 1.05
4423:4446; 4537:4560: 1.10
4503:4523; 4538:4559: 1.03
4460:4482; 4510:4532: 1.02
